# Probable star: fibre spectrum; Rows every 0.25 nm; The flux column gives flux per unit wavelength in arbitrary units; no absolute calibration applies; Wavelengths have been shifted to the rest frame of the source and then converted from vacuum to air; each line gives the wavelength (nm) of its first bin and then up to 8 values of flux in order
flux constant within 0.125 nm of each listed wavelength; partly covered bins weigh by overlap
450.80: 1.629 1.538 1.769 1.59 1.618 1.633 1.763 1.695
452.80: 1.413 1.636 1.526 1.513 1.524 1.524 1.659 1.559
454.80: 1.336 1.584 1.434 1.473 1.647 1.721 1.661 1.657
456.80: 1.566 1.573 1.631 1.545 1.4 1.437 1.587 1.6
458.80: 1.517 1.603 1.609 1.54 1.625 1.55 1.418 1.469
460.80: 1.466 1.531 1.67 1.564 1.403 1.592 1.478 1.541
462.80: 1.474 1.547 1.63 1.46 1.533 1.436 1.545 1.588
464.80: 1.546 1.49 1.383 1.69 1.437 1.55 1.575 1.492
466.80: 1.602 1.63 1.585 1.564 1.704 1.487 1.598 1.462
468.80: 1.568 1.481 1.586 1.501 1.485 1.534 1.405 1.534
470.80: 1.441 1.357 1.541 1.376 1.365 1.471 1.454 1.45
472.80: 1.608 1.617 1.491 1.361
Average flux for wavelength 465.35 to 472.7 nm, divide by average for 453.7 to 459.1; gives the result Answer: 1.0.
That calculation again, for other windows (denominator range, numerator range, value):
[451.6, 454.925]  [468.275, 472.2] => 0.94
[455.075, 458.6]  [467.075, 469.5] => 1.00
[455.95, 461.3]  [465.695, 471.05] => 0.98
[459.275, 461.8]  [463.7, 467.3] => 1.00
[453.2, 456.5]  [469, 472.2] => 0.94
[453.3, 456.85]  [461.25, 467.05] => 0.98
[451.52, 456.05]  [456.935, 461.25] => 0.98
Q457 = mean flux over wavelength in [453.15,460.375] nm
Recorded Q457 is 1.55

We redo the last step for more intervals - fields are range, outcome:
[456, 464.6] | 1.55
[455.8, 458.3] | 1.58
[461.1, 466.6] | 1.53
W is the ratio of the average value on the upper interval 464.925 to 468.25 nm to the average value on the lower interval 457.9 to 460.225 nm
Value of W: 1.0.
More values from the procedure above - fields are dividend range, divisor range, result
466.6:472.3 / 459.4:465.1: 0.99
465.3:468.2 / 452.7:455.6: 1.03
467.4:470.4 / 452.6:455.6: 1.01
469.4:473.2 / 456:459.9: 0.94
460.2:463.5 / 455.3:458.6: 0.97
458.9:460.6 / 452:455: 0.99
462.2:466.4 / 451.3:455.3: 0.97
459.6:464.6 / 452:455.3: 0.98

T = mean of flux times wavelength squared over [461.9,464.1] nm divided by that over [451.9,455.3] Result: 1.02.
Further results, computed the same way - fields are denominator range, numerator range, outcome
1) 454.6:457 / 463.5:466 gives 1.01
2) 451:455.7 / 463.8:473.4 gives 1.03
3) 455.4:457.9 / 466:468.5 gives 1.04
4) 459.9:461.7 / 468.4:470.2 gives 1.03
